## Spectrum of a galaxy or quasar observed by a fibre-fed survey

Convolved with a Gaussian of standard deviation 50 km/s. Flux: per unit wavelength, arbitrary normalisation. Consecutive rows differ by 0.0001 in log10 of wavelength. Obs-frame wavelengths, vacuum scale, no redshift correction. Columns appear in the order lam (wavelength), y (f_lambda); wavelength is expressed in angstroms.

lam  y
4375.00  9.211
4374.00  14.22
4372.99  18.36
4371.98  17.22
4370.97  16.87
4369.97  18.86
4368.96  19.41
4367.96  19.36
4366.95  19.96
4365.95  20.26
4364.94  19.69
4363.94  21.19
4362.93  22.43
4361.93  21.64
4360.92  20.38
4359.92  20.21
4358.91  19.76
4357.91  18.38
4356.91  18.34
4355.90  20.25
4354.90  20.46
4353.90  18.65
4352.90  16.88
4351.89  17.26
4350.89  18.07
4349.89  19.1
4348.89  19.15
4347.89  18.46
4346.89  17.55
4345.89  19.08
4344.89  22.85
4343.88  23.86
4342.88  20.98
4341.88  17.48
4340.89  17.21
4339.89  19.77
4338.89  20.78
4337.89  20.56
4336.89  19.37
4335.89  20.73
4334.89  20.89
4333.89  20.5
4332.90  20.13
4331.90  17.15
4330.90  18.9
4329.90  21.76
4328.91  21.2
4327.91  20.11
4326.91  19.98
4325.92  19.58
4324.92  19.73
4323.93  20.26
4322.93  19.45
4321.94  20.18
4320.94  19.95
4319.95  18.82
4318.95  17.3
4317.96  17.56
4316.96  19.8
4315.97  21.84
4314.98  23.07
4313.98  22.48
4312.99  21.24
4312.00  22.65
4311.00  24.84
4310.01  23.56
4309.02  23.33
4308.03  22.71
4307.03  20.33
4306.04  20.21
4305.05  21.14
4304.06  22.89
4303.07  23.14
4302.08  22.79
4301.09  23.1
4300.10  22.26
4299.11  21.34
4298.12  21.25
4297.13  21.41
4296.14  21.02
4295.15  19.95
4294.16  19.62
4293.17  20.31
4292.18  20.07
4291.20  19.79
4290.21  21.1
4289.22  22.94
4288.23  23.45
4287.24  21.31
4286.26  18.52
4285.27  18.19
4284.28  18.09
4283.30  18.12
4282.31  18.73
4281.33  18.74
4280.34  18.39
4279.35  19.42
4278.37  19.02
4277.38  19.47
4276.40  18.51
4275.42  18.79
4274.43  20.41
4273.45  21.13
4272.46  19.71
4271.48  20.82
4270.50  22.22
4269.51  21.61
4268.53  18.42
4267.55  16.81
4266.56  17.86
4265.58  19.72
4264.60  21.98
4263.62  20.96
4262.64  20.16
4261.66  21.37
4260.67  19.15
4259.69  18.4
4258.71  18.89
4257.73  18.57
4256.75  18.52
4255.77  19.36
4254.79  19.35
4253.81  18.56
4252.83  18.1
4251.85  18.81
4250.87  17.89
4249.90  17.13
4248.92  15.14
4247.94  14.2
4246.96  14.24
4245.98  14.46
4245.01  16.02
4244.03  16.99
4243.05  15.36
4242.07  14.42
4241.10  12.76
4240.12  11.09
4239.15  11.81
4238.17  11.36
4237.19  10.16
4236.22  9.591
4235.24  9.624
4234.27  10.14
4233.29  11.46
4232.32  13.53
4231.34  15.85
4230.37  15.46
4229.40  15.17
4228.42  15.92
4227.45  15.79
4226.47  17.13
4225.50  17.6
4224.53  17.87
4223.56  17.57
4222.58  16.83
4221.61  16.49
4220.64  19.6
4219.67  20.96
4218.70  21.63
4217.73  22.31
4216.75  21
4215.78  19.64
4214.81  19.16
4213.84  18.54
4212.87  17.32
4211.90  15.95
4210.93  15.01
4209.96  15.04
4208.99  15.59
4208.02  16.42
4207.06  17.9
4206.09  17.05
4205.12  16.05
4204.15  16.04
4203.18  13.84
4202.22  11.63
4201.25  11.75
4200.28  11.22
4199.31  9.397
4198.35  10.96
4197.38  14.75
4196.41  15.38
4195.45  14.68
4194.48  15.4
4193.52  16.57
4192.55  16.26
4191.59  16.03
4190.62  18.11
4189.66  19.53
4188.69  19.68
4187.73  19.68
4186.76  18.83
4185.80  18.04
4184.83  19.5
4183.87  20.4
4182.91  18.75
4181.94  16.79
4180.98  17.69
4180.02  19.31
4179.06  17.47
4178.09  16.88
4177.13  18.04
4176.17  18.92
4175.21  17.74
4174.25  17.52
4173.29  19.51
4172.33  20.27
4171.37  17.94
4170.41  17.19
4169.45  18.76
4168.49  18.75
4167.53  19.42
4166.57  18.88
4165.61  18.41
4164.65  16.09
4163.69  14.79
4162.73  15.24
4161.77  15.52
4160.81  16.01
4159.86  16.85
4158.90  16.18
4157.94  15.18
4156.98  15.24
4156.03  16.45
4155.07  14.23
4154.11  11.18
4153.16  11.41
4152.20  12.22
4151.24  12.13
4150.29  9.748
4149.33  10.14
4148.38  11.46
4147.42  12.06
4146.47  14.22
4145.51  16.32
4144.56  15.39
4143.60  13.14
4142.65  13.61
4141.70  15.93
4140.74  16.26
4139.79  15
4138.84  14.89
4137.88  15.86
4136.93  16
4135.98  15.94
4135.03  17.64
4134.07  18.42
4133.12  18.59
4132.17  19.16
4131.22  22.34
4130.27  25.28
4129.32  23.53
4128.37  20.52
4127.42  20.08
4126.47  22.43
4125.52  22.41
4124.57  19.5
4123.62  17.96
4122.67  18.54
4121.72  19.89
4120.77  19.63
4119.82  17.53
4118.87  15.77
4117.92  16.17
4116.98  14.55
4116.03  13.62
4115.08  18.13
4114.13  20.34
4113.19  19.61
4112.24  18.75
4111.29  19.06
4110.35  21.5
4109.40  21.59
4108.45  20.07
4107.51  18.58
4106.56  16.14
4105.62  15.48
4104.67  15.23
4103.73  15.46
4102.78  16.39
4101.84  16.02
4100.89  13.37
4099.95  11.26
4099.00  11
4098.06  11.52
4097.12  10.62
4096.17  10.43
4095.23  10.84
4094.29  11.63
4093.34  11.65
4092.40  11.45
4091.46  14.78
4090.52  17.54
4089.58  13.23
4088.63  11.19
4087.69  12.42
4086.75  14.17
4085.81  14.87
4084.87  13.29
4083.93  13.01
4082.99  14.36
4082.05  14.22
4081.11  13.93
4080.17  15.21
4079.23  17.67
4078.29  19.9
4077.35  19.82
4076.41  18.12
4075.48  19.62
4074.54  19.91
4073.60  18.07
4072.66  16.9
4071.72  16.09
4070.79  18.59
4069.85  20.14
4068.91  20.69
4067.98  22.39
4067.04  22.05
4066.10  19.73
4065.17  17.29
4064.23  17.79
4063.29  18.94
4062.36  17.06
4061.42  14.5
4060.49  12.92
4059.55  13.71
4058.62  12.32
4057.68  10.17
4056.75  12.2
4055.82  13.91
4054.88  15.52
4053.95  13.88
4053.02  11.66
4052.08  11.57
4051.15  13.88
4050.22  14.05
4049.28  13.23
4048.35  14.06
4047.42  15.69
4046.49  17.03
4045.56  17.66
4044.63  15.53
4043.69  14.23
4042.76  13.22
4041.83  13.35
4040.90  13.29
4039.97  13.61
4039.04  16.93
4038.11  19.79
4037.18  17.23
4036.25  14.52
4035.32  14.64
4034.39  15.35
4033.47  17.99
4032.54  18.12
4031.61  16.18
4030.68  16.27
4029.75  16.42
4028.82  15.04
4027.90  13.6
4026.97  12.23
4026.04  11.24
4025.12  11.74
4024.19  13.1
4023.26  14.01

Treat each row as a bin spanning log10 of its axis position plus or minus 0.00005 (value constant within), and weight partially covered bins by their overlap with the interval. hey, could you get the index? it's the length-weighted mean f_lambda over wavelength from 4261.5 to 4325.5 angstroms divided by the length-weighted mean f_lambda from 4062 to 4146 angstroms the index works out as 1.22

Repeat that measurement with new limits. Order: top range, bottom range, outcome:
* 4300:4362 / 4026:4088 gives 1.29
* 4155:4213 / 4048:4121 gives 1.06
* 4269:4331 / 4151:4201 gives 1.25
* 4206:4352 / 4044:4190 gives 1.15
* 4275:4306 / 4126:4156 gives 1.28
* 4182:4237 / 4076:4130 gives 1.00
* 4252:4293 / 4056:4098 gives 1.26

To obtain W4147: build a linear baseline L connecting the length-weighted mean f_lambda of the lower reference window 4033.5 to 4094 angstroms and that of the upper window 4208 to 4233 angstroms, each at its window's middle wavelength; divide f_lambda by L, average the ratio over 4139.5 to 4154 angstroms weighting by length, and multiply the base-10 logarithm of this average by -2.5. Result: 0.24 mag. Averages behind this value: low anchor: 15.6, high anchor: 17.4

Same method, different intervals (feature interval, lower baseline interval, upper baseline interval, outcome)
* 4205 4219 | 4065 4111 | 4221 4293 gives -0.053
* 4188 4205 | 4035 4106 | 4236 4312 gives 0.180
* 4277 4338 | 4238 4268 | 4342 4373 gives -0.123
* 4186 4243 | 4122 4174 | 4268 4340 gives 0.170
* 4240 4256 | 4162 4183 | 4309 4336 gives 0.188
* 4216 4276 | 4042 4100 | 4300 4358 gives 0.093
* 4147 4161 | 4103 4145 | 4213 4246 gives 0.289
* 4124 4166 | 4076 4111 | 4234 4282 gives -0.042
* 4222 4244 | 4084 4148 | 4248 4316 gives 0.336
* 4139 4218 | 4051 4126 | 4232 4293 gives 0.048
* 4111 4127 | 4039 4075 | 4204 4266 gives -0.152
